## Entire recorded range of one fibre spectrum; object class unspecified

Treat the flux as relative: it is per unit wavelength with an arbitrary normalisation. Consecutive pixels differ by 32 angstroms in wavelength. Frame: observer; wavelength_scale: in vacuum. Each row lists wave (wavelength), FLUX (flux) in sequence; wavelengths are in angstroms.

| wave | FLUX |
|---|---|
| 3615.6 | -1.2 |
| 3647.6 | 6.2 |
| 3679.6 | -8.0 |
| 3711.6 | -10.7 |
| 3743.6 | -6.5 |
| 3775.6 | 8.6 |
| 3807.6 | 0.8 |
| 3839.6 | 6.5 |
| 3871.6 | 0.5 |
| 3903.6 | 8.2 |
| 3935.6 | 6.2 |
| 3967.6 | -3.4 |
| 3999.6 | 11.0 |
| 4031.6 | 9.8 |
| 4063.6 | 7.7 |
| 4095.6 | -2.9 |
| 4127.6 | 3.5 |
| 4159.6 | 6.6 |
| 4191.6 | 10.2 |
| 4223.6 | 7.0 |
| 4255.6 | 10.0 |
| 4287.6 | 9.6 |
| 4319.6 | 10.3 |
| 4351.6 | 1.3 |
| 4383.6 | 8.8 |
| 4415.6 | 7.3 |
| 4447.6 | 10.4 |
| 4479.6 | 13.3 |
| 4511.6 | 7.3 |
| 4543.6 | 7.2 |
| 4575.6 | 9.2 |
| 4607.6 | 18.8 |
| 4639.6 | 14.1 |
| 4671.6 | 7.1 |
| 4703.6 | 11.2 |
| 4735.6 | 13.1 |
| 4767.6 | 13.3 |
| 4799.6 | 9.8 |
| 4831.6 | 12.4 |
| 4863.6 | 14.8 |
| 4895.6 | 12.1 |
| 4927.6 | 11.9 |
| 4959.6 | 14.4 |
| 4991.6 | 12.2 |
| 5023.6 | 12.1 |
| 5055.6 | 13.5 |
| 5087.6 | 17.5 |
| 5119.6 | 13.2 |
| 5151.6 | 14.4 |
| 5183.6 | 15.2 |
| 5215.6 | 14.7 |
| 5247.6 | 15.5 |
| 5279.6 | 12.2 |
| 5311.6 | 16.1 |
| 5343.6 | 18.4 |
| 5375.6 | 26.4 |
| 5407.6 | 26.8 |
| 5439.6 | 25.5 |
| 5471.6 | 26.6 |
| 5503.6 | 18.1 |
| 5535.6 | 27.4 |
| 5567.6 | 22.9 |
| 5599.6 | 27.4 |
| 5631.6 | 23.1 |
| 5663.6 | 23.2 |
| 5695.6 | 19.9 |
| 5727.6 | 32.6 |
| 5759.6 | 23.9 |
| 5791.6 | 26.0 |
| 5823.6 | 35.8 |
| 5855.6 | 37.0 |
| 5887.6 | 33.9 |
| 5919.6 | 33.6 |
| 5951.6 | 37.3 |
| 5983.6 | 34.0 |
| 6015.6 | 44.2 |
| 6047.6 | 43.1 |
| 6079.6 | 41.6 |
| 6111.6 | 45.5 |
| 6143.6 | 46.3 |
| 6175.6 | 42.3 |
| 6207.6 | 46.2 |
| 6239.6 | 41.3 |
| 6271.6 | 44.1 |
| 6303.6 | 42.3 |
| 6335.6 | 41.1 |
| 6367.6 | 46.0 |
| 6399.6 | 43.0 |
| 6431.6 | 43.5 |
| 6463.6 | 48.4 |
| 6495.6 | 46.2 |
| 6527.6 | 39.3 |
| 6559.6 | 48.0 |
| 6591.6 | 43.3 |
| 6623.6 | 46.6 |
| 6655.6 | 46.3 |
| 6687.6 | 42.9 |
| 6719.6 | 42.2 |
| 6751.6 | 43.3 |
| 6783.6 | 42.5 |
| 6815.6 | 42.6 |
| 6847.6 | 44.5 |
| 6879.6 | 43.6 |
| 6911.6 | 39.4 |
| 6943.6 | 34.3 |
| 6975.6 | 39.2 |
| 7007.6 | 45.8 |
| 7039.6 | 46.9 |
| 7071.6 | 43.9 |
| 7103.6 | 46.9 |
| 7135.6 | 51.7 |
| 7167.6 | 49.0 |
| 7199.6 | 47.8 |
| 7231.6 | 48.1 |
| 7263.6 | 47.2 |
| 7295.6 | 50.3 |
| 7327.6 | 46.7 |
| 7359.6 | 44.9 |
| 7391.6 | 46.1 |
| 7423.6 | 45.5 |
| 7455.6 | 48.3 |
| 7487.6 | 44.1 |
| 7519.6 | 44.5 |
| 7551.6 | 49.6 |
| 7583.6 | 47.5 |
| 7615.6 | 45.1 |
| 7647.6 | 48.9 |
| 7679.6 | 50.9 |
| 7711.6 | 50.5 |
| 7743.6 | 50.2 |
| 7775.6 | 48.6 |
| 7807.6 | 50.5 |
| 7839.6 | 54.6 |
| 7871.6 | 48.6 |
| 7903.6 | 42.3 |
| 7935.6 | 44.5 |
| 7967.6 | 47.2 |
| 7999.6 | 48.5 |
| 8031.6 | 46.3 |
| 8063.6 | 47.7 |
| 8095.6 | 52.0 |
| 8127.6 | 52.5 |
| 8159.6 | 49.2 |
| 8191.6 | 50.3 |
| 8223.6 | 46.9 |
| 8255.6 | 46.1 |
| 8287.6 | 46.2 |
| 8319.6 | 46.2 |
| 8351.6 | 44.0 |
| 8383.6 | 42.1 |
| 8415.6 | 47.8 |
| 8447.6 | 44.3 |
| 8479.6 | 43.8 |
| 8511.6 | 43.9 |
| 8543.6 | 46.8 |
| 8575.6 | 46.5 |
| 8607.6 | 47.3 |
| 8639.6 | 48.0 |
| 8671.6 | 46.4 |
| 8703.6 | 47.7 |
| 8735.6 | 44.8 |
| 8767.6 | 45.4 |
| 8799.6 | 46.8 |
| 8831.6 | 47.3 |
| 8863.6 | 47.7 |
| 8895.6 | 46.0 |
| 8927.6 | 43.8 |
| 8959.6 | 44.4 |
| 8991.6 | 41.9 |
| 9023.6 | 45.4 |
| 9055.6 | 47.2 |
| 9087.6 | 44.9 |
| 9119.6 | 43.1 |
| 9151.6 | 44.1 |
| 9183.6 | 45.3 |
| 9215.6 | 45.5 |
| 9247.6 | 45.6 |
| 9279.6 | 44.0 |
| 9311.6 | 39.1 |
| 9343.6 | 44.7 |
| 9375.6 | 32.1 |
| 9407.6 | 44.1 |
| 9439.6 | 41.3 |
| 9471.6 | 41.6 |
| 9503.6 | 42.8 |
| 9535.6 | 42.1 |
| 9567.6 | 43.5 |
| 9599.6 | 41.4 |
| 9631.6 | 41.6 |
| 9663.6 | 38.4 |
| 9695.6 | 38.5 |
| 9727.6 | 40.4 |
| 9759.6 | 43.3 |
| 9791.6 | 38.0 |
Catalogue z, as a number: 0.342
